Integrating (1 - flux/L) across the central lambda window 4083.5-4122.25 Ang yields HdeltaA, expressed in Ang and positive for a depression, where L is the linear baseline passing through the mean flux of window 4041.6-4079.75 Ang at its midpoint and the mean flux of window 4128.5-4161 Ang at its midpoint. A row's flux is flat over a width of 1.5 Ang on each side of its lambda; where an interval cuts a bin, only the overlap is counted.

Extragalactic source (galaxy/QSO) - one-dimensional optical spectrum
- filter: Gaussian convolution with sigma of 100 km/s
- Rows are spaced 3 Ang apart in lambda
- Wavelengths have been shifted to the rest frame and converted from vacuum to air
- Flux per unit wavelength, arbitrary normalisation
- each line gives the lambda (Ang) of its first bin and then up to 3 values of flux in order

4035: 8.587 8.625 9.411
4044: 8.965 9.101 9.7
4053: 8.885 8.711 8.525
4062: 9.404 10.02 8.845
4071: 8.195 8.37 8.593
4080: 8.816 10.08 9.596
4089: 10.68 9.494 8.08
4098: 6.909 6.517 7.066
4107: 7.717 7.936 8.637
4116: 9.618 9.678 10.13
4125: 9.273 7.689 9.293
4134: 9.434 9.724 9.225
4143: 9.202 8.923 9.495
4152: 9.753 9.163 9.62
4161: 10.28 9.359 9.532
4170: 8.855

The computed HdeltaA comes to 2.3 Ang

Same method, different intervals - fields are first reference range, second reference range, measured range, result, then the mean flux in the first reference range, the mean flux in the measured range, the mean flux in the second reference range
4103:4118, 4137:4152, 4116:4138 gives -1.4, 8.28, 9.33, 9.32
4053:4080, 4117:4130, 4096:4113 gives 3.2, 8.83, 7.38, 9.21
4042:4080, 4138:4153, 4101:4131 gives 2.0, 8.94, 8.56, 9.32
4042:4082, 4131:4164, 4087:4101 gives 0.9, 8.95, 8.58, 9.47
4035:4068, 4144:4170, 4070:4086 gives 0.5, 9.1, 8.9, 9.47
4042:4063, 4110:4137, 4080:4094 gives -1.0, 9.04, 9.77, 9.18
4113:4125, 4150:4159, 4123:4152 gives 1.1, 9.6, 9.19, 9.51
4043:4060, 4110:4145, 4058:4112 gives 2.9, 9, 8.6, 9.2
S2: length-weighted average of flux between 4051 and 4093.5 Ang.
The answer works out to 9.16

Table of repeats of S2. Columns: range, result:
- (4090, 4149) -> 8.7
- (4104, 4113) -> 7.83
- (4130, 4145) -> 9.36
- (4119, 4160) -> 9.33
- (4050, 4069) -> 9.12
